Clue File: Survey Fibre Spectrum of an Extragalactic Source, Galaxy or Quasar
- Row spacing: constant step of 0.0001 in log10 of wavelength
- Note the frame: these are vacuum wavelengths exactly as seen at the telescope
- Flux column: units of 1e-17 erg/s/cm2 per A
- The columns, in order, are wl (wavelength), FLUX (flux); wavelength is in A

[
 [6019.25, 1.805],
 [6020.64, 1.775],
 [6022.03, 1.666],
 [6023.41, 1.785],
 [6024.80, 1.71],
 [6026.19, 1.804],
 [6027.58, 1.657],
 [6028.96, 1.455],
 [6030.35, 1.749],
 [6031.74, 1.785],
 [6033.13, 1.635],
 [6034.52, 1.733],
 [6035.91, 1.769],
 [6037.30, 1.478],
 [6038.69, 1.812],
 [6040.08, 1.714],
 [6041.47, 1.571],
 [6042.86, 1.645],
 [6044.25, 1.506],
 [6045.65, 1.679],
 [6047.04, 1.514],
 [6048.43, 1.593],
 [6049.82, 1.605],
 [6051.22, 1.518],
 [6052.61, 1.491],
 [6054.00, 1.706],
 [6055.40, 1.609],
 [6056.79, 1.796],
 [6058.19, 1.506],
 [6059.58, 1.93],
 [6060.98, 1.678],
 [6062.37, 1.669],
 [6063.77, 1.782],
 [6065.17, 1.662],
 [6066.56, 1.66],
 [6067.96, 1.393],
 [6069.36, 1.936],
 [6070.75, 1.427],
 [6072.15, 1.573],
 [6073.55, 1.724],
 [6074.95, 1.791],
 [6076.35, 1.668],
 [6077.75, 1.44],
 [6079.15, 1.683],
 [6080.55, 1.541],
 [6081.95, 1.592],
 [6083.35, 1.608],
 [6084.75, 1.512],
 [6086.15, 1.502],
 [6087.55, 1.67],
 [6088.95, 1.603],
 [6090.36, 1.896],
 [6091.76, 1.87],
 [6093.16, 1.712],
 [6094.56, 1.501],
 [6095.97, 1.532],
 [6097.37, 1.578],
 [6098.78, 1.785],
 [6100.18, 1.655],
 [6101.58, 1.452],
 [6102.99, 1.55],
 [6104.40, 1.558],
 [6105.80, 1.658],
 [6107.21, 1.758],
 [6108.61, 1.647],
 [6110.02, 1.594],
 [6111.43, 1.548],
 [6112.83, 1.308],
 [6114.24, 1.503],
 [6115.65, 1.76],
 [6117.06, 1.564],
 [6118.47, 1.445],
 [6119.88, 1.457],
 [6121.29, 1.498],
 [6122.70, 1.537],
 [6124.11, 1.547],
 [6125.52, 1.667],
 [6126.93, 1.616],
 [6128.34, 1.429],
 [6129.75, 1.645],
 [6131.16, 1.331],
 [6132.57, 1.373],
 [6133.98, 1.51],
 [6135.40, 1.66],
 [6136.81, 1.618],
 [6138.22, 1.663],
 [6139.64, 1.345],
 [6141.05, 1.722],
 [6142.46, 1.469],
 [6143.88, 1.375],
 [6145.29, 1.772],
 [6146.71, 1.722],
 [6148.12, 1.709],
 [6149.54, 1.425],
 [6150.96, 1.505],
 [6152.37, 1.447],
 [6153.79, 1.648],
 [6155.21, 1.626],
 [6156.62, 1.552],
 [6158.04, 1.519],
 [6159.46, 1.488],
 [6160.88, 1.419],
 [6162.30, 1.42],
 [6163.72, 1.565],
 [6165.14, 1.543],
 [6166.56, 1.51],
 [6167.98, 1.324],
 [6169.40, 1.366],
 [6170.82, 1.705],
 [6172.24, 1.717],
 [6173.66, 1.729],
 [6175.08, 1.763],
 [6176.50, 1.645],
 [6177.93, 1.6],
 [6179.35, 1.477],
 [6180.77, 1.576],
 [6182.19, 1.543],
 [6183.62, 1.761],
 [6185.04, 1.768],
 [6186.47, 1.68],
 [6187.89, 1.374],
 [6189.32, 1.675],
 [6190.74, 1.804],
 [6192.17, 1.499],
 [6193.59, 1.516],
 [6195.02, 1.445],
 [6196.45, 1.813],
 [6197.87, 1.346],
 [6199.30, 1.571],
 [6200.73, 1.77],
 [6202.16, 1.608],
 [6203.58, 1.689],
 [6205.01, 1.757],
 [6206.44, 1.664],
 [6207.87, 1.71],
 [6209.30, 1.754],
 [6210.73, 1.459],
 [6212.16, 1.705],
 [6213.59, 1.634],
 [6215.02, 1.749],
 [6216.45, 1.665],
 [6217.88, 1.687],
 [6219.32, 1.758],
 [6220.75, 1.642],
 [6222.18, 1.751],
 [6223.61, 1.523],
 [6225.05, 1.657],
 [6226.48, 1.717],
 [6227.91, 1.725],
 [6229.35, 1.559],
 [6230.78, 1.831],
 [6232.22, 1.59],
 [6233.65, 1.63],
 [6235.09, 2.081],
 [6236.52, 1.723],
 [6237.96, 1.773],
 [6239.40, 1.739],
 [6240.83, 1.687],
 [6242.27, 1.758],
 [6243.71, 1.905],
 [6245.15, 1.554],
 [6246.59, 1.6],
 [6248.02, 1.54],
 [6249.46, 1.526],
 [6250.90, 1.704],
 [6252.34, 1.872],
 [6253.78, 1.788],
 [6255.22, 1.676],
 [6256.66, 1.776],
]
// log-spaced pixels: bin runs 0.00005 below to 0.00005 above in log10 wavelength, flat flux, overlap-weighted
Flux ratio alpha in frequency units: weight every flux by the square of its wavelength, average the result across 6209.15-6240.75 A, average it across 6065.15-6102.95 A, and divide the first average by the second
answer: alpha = 1.09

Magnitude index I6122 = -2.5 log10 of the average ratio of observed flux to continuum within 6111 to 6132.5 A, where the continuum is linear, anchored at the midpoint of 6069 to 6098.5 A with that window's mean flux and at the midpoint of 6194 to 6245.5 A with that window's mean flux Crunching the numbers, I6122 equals 0.09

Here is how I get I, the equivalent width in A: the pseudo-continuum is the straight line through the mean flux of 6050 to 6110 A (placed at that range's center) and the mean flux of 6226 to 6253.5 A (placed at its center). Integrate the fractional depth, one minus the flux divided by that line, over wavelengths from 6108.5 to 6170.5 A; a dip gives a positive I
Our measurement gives 5.0 A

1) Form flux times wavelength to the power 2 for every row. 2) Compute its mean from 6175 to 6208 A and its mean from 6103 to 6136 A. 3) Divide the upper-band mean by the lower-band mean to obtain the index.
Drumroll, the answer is 1.1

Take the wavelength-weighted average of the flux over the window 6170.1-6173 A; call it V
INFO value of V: 1.71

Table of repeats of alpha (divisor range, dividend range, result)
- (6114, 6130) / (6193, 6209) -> 1.08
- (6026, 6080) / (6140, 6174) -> 0.97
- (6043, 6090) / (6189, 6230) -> 1.06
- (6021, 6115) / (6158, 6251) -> 1.05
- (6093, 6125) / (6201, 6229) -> 1.11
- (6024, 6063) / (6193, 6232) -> 1.06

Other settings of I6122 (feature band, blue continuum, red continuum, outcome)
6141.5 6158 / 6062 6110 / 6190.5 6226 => 0.05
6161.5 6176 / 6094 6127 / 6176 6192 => 0.03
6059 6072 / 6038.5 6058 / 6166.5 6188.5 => -0.04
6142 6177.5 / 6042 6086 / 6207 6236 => 0.07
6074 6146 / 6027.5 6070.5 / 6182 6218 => 0.04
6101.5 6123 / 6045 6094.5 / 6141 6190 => 0.04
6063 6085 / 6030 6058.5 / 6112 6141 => -0.02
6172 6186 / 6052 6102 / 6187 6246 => 0.00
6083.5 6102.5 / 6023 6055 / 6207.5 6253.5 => 0.02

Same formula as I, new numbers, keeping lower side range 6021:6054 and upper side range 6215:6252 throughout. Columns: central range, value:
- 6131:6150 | 1.32 A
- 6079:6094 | 0.09 A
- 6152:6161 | 0.75 A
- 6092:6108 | 0.42 A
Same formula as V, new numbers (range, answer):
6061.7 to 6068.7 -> 1.63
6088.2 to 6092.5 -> 1.79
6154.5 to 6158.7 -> 1.57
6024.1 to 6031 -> 1.67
